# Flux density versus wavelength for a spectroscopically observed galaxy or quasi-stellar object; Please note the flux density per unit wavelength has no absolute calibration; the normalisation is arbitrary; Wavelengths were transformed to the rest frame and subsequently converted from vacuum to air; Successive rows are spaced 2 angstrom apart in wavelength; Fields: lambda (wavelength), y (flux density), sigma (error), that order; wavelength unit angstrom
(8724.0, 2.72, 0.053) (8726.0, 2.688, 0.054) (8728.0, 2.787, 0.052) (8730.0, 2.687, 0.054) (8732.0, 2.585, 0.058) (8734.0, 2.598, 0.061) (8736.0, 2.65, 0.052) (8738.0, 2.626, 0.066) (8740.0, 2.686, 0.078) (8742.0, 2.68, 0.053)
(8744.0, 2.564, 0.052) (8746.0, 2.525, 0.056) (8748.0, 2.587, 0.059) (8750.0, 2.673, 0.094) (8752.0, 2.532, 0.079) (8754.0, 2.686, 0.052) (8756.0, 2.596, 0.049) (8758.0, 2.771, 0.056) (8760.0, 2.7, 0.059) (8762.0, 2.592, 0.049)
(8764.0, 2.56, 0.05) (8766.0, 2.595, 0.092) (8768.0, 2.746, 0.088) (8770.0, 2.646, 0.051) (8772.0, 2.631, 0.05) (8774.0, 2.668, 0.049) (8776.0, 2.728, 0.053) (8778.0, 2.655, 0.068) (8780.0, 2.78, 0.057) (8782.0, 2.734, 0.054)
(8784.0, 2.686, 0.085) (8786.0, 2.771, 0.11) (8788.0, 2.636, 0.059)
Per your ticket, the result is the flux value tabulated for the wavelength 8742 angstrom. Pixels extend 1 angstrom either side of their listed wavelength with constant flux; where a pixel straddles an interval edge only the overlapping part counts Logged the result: 2.68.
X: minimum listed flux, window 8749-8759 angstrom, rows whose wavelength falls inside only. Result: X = 2.532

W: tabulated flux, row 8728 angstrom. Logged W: 2.787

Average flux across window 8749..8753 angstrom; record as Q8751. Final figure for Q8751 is 2.6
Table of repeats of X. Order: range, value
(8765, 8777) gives 2.595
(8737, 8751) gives 2.525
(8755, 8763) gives 2.592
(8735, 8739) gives 2.626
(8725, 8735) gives 2.585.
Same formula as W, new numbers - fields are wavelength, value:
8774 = 2.668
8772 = 2.631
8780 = 2.78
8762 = 2.592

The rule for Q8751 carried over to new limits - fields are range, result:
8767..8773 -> 2.67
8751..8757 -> 2.6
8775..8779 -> 2.69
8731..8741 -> 2.63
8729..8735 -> 2.62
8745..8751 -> 2.6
